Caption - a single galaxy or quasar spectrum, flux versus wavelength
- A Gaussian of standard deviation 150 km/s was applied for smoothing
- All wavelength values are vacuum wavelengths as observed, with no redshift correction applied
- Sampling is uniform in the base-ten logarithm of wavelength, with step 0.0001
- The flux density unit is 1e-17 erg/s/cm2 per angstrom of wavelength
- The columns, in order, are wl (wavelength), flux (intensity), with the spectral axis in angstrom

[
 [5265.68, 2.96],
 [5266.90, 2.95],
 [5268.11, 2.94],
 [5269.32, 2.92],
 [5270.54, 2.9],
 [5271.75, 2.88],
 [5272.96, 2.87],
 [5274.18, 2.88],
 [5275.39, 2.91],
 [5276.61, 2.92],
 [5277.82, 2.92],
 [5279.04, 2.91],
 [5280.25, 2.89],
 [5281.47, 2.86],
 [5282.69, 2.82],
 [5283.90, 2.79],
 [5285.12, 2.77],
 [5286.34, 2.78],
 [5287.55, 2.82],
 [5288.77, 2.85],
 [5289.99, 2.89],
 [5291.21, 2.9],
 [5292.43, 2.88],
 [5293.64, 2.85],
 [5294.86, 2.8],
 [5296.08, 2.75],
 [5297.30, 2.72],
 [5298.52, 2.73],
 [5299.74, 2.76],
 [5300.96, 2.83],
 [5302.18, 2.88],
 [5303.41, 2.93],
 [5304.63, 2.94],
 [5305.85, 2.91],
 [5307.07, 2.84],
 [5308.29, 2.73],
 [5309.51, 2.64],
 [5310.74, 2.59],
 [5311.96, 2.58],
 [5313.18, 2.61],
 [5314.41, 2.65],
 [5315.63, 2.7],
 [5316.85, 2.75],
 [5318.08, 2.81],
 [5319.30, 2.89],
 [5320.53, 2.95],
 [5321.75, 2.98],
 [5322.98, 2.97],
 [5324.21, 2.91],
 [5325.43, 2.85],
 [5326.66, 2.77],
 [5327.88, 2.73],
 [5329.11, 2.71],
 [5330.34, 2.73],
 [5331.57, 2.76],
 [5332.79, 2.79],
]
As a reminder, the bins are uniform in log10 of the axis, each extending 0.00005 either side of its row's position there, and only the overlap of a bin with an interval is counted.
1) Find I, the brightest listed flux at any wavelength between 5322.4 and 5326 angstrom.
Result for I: 2.97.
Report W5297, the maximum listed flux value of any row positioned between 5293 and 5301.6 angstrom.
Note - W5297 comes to 2.85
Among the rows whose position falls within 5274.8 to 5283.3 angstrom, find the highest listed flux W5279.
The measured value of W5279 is 2.92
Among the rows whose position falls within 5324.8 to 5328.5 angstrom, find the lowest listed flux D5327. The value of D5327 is 2.73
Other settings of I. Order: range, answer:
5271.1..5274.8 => 2.88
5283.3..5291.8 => 2.9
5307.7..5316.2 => 2.73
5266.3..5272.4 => 2.95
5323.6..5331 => 2.91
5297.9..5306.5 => 2.94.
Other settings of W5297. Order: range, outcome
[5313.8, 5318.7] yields 2.81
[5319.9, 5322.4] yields 2.98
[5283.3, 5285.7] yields 2.79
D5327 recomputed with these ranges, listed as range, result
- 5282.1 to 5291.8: 2.77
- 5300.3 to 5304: 2.83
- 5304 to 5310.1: 2.64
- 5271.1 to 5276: 2.87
